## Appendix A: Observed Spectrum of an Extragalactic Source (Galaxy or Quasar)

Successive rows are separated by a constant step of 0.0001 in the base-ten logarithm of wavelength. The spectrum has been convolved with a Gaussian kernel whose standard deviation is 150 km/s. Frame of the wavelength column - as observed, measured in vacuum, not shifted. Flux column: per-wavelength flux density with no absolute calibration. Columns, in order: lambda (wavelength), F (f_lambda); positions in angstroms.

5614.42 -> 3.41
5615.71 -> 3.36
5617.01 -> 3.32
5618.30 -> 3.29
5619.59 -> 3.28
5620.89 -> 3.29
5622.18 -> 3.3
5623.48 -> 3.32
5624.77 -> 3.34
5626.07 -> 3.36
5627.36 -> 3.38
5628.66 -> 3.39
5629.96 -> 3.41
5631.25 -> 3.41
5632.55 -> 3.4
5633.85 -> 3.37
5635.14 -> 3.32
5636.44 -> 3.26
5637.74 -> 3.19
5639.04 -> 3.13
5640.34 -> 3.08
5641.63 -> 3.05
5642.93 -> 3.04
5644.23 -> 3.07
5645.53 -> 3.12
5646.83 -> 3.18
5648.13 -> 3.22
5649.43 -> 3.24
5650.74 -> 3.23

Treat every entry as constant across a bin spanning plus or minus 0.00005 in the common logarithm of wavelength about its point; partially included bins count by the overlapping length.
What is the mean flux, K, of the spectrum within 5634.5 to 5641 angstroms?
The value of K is 3.2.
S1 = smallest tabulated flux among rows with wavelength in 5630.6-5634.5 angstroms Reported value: 3.37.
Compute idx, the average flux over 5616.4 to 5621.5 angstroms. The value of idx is 3.3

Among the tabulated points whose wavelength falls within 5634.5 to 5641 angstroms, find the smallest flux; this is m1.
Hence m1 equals 3.08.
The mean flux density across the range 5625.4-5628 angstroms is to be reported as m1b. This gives 3.37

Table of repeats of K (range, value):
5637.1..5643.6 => 3.1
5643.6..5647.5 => 3.12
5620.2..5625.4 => 3.31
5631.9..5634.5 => 3.39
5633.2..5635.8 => 3.35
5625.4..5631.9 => 3.39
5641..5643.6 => 3.04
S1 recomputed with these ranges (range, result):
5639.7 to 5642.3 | 3.05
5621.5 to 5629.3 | 3.3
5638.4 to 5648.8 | 3.04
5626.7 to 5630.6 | 3.38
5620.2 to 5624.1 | 3.29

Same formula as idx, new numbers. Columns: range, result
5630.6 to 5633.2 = 3.41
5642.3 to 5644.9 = 3.05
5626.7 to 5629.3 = 3.39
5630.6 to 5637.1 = 3.35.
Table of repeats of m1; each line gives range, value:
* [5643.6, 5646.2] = 3.07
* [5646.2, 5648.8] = 3.18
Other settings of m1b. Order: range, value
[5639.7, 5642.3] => 3.07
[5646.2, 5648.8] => 3.2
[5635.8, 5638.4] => 3.22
